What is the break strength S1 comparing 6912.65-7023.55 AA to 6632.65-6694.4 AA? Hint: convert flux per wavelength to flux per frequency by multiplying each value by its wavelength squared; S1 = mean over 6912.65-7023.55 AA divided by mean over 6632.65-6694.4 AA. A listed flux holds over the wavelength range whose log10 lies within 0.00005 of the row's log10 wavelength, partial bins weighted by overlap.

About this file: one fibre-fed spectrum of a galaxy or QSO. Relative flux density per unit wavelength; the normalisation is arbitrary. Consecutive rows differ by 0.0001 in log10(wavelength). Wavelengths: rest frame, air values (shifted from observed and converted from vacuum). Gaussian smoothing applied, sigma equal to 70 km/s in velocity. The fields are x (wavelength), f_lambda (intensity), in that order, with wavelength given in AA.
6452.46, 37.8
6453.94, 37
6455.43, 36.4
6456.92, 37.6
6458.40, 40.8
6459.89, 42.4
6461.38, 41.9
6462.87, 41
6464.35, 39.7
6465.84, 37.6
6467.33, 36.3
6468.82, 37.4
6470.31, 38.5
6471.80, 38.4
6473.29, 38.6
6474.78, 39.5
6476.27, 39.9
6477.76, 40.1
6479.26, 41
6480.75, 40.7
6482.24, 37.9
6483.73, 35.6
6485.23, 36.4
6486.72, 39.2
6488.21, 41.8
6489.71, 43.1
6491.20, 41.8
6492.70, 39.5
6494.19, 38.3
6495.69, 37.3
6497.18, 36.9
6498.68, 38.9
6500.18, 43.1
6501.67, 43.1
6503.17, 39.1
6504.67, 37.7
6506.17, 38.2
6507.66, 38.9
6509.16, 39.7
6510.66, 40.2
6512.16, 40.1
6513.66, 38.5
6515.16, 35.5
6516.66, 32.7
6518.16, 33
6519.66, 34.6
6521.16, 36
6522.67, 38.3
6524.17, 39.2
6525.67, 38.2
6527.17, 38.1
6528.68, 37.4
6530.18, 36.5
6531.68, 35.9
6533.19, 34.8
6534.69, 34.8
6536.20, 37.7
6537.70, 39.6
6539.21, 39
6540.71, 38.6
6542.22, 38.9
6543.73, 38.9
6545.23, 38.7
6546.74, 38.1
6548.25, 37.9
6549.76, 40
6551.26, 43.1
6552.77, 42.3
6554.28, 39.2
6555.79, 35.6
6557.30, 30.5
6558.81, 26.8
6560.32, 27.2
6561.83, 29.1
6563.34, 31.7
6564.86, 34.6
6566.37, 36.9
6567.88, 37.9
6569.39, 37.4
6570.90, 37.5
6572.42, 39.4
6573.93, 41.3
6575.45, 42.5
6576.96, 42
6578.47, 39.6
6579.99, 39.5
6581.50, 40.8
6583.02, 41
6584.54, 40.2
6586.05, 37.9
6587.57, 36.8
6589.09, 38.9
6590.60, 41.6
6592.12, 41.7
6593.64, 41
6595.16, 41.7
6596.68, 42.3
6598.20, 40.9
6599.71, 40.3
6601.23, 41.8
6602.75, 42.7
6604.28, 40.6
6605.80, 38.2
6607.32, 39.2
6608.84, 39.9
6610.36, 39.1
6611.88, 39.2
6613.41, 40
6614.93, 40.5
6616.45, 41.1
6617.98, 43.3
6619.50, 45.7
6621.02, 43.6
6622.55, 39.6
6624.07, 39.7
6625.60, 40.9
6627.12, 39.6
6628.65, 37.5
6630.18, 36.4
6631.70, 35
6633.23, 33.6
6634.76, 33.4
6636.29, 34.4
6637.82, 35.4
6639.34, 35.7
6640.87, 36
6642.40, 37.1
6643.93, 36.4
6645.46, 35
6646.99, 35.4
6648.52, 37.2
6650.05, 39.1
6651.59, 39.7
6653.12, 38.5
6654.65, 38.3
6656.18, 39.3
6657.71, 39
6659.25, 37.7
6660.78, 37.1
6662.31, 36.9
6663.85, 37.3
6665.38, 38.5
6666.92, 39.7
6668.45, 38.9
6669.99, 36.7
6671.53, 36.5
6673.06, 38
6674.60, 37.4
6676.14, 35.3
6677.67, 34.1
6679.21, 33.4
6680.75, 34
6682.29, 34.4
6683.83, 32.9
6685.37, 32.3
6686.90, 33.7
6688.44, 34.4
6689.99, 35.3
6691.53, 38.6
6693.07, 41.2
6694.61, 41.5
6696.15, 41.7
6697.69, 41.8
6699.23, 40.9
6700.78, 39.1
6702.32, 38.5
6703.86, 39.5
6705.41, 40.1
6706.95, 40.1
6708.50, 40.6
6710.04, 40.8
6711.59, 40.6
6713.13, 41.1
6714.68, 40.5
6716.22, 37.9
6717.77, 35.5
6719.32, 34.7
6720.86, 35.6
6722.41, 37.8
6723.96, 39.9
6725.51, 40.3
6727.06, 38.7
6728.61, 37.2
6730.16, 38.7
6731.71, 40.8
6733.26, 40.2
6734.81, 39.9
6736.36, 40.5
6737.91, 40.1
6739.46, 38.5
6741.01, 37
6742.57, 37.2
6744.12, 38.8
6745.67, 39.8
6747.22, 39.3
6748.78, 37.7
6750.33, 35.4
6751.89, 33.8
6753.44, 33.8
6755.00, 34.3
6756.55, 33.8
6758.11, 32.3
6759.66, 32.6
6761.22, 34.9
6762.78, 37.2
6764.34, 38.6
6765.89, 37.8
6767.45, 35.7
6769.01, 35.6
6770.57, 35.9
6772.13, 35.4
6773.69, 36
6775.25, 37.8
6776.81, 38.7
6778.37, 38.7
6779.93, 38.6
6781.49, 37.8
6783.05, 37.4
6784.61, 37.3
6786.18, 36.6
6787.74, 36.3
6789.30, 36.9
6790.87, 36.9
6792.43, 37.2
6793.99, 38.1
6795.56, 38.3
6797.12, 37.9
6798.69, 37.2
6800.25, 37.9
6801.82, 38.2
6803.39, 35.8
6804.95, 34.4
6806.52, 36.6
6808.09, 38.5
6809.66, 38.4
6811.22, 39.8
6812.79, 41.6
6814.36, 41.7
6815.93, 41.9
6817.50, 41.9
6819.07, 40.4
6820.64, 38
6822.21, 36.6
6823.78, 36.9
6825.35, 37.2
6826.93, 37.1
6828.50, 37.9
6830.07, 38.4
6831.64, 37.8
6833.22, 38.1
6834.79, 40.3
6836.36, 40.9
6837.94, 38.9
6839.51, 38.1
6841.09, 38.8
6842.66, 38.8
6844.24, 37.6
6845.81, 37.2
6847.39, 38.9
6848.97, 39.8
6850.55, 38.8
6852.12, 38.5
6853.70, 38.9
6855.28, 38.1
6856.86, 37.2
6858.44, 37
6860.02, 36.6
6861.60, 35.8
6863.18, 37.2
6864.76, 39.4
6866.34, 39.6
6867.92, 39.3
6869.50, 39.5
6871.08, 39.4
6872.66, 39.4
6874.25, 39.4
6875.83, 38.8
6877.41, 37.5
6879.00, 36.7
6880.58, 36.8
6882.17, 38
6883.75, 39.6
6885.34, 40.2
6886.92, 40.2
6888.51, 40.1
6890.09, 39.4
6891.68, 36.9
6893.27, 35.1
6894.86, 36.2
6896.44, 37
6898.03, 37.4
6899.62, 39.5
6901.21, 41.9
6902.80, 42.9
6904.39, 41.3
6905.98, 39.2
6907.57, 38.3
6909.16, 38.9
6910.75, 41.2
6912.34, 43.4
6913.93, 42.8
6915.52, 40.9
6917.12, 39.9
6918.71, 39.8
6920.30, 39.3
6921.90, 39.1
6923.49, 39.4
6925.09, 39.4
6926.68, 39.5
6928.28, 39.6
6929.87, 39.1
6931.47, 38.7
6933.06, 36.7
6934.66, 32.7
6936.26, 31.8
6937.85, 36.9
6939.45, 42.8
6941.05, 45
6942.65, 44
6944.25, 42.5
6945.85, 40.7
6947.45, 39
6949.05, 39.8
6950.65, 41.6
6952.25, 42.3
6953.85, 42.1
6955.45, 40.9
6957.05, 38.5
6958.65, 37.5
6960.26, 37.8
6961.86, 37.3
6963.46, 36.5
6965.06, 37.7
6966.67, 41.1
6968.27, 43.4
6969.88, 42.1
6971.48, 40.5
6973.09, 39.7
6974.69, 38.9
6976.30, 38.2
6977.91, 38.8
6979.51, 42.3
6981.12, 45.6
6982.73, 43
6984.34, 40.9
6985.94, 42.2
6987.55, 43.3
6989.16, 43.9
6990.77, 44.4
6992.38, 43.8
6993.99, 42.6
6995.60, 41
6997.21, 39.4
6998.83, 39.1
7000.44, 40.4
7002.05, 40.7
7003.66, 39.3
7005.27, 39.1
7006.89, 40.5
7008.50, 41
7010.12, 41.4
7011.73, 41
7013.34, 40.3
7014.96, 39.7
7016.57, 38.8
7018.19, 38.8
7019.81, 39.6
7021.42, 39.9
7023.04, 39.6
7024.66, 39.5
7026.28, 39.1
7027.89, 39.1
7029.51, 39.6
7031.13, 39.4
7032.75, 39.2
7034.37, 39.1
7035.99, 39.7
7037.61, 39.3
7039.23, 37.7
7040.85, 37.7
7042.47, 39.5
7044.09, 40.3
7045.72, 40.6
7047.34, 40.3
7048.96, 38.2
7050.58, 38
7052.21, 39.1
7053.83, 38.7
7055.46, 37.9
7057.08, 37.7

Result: 1.21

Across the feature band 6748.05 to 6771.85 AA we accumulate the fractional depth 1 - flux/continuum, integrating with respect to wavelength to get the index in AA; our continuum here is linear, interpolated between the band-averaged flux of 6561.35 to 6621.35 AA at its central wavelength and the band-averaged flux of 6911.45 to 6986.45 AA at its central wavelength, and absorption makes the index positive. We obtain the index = 2.74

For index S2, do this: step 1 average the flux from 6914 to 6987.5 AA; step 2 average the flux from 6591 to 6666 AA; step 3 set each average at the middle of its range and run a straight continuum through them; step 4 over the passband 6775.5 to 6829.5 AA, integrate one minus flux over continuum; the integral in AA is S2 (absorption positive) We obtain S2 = 1.87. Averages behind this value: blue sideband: 38.8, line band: 38.1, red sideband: 40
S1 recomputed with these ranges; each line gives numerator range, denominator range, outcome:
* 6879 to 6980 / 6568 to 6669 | 1.11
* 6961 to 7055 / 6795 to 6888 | 1.10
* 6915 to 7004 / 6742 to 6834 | 1.13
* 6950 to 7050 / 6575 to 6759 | 1.16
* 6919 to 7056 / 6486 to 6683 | 1.18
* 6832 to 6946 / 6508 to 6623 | 1.12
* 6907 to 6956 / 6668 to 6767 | 1.13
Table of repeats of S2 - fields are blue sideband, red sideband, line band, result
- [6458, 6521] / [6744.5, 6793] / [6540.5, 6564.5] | 1.50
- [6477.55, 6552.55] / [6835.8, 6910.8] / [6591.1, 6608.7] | -1.10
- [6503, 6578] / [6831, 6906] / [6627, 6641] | 0.78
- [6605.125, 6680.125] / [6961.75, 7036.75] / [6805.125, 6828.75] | 0.18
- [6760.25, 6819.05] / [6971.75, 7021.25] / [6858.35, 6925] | 0.37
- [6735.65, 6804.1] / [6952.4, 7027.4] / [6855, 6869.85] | 0.20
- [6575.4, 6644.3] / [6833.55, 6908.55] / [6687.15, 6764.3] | 1.85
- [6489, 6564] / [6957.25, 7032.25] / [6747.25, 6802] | 3.43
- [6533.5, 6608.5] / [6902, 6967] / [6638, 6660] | 0.74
